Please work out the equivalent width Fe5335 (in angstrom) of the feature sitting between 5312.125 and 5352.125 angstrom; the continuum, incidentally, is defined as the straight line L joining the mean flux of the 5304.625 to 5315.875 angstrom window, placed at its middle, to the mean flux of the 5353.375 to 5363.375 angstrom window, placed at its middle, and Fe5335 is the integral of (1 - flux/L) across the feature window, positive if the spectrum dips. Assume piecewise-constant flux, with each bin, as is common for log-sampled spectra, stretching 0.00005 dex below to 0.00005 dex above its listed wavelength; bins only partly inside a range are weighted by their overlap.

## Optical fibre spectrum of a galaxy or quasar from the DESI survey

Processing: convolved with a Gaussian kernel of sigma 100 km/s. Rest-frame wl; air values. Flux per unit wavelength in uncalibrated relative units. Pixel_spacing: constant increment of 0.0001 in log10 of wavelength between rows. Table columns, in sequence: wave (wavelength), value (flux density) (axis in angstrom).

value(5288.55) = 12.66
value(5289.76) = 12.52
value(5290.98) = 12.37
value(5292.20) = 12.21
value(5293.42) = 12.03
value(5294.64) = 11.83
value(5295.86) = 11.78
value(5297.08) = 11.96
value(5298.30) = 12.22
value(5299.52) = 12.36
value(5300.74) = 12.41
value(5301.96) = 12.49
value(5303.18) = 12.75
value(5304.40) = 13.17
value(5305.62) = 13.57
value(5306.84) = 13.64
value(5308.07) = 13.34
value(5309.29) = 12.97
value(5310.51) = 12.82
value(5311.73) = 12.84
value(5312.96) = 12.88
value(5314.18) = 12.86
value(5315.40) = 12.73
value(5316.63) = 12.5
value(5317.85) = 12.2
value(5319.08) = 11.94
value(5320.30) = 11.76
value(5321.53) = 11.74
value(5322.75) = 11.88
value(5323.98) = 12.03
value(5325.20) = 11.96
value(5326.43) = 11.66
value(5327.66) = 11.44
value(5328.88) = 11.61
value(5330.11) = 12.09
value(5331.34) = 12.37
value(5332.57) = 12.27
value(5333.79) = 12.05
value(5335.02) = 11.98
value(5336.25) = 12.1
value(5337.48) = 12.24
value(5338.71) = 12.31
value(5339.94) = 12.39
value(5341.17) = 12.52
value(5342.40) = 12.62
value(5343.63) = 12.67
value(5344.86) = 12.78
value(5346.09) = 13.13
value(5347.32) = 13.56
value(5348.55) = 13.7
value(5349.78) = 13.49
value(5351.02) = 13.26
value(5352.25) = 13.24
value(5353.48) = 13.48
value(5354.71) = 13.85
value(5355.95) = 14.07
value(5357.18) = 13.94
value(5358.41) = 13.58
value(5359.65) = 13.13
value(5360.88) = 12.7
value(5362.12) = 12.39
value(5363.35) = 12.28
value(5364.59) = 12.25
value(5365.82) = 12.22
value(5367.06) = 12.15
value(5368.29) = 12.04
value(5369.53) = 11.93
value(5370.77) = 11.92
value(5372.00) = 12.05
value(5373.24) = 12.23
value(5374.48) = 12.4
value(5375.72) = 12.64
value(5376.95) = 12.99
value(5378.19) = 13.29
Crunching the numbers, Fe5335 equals 2.4 angstrom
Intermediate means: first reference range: 13.1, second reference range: 13.3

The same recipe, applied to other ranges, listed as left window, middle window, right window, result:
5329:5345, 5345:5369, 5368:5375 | -1.8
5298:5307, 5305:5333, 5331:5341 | 0.3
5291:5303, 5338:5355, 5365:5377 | -1.2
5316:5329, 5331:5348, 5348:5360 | 0.4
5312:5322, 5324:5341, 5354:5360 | 1.1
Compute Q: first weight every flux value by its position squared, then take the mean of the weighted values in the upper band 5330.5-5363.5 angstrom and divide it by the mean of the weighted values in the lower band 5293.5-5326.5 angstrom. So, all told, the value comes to 1.0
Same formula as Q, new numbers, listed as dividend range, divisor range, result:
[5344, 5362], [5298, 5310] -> 1.06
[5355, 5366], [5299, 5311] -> 1.02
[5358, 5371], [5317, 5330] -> 1.06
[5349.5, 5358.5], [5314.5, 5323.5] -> 1.14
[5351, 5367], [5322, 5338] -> 1.10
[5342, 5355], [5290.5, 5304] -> 1.10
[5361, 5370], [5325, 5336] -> 1.04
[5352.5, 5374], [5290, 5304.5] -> 1.06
